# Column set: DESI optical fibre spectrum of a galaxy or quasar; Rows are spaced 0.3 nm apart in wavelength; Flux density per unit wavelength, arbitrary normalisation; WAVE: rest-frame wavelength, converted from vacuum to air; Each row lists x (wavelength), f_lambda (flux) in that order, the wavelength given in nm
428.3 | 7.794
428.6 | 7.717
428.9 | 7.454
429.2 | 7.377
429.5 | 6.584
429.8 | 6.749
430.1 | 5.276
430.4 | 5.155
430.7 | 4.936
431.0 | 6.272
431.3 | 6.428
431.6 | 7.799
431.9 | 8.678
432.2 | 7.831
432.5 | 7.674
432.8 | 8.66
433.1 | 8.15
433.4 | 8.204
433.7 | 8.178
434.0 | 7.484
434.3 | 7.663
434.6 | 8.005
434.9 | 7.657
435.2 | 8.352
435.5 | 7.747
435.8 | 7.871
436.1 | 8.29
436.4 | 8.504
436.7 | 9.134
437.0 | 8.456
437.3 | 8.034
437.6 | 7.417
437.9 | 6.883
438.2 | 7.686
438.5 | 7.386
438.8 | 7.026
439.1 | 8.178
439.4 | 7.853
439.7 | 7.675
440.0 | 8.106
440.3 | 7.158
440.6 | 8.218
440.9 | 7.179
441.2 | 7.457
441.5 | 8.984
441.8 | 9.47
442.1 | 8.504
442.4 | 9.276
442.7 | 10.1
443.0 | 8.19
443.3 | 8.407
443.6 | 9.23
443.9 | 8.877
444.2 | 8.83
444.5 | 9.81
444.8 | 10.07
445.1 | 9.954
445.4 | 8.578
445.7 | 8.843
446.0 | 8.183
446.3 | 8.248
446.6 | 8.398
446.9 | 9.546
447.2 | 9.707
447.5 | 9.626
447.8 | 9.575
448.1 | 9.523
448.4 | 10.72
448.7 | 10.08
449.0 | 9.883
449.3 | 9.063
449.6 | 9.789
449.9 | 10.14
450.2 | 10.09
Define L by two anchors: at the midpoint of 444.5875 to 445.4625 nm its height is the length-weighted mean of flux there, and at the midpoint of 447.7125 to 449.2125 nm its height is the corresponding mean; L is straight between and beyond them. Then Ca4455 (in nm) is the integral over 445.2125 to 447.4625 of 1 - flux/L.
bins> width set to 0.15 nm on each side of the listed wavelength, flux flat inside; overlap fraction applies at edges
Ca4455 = 0.21 nm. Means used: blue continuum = 9.65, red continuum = 9.93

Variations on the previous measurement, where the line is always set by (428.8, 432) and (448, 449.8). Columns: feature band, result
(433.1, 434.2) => -0.13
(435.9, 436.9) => -0.13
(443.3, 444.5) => -0.01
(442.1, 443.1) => -0.05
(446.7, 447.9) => 0.00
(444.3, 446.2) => 0.00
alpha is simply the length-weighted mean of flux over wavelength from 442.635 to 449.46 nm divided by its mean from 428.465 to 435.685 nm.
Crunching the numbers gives 1.3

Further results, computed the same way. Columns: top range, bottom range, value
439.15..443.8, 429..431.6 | 1.35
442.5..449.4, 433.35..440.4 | 1.18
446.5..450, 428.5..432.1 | 1.44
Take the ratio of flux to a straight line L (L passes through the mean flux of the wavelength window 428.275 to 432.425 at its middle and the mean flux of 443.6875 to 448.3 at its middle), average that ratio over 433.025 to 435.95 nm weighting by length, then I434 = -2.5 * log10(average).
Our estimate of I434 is -0.065 mag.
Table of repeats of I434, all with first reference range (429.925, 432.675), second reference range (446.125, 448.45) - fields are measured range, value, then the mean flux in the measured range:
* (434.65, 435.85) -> -0.08 mag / 7.92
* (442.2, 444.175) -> -0.04 mag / 8.99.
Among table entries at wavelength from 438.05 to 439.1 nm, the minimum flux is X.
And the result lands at 7.026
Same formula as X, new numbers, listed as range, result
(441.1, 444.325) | 7.457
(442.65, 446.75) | 8.183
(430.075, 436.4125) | 4.936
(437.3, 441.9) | 6.883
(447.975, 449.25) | 9.523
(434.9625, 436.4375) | 7.747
